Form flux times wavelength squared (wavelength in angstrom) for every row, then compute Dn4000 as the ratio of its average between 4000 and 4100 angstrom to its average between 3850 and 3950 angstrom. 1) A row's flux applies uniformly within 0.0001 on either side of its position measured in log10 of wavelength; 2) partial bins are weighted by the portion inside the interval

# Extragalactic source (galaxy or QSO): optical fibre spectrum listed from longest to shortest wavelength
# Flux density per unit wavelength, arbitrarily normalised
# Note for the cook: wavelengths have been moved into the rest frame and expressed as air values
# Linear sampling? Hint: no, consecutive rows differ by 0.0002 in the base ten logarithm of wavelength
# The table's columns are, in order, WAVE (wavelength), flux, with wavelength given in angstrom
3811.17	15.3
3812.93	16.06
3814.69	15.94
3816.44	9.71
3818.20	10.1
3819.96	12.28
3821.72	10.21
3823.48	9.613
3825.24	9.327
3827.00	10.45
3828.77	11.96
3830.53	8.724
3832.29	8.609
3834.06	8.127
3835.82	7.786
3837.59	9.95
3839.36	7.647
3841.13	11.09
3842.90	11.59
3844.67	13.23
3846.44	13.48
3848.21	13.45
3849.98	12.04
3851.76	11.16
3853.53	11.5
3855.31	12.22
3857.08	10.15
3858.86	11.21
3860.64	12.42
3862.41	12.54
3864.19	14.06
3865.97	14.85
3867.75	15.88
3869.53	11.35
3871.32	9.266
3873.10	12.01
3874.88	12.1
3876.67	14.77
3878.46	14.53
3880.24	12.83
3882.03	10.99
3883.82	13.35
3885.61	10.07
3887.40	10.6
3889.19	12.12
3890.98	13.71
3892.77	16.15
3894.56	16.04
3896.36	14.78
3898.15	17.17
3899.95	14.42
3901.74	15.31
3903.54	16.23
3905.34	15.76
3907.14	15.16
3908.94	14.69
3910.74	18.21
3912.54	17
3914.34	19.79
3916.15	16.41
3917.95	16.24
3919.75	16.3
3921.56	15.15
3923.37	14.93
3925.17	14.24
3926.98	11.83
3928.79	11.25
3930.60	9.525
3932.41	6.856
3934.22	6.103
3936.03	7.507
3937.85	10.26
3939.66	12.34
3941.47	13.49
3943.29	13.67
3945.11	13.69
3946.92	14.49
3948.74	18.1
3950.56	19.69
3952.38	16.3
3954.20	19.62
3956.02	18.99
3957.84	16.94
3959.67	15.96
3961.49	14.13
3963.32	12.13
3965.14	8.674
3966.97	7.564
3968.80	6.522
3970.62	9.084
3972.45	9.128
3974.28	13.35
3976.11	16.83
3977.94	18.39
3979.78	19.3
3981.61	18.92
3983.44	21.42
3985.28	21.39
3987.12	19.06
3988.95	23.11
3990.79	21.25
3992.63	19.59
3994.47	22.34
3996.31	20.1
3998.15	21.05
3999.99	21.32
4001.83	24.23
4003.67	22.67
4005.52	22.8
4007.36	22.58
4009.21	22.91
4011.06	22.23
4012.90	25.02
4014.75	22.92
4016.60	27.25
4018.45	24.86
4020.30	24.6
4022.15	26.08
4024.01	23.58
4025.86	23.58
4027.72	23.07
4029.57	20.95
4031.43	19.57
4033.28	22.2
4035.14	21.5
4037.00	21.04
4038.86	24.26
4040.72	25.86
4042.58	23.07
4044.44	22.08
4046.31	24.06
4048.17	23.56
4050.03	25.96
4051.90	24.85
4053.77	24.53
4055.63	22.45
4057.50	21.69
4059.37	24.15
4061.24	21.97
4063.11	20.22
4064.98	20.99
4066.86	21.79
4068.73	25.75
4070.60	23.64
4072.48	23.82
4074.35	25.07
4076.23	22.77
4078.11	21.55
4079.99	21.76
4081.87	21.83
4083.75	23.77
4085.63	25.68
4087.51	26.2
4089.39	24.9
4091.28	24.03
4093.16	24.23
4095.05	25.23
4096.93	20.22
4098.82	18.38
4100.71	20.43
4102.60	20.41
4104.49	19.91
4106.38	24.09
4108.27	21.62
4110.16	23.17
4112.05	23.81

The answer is 1.9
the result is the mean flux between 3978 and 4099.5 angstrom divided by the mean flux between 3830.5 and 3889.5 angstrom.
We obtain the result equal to 2.0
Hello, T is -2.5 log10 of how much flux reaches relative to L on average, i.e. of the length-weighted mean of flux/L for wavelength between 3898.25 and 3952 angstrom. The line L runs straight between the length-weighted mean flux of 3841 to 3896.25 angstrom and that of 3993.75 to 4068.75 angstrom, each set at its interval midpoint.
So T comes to 0.14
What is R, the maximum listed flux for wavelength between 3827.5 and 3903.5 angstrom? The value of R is 17.17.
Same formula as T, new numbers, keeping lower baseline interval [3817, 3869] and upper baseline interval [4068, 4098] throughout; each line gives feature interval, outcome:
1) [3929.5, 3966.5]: 0.248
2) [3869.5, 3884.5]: 0.053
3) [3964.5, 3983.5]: 0.339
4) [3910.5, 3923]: -0.123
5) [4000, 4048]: -0.131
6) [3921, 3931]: 0.201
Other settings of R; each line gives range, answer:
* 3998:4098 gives 27.25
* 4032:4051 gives 25.96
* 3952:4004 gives 24.23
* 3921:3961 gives 19.69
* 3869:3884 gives 14.77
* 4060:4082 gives 25.75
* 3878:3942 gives 19.79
